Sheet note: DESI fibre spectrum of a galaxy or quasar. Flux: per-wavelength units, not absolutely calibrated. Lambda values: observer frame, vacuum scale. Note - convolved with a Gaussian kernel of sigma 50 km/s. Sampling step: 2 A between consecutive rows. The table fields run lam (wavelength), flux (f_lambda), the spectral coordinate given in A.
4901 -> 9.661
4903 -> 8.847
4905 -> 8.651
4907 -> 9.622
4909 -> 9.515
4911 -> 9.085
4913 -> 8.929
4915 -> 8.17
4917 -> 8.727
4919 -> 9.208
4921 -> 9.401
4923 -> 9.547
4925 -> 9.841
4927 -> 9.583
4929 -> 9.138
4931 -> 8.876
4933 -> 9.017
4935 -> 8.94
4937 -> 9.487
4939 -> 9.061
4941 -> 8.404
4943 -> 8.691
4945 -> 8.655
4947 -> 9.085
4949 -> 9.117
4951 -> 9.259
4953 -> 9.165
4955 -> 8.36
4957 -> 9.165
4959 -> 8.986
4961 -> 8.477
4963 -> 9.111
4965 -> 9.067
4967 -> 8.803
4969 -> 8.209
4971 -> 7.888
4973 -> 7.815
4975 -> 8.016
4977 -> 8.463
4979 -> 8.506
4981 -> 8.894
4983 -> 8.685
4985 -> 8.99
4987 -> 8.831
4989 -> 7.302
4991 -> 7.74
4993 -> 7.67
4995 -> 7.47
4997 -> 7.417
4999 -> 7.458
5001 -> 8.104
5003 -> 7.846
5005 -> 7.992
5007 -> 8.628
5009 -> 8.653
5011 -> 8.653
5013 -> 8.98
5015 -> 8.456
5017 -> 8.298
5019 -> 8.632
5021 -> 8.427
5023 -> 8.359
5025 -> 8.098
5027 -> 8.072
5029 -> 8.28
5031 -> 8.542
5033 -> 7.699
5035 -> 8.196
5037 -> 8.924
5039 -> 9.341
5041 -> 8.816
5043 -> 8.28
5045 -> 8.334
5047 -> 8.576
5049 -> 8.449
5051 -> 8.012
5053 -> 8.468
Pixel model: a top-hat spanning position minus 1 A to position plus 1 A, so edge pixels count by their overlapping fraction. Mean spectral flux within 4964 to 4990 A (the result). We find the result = 8.42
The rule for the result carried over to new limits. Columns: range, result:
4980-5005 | 8.03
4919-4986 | 8.87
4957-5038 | 8.33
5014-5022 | 8.45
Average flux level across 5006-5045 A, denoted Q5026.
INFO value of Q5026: 8.49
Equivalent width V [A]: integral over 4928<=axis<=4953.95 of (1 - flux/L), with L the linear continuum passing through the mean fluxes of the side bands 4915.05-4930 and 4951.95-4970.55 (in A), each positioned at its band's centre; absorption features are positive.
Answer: 0.1 A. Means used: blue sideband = 9.27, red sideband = 8.79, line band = 8.99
